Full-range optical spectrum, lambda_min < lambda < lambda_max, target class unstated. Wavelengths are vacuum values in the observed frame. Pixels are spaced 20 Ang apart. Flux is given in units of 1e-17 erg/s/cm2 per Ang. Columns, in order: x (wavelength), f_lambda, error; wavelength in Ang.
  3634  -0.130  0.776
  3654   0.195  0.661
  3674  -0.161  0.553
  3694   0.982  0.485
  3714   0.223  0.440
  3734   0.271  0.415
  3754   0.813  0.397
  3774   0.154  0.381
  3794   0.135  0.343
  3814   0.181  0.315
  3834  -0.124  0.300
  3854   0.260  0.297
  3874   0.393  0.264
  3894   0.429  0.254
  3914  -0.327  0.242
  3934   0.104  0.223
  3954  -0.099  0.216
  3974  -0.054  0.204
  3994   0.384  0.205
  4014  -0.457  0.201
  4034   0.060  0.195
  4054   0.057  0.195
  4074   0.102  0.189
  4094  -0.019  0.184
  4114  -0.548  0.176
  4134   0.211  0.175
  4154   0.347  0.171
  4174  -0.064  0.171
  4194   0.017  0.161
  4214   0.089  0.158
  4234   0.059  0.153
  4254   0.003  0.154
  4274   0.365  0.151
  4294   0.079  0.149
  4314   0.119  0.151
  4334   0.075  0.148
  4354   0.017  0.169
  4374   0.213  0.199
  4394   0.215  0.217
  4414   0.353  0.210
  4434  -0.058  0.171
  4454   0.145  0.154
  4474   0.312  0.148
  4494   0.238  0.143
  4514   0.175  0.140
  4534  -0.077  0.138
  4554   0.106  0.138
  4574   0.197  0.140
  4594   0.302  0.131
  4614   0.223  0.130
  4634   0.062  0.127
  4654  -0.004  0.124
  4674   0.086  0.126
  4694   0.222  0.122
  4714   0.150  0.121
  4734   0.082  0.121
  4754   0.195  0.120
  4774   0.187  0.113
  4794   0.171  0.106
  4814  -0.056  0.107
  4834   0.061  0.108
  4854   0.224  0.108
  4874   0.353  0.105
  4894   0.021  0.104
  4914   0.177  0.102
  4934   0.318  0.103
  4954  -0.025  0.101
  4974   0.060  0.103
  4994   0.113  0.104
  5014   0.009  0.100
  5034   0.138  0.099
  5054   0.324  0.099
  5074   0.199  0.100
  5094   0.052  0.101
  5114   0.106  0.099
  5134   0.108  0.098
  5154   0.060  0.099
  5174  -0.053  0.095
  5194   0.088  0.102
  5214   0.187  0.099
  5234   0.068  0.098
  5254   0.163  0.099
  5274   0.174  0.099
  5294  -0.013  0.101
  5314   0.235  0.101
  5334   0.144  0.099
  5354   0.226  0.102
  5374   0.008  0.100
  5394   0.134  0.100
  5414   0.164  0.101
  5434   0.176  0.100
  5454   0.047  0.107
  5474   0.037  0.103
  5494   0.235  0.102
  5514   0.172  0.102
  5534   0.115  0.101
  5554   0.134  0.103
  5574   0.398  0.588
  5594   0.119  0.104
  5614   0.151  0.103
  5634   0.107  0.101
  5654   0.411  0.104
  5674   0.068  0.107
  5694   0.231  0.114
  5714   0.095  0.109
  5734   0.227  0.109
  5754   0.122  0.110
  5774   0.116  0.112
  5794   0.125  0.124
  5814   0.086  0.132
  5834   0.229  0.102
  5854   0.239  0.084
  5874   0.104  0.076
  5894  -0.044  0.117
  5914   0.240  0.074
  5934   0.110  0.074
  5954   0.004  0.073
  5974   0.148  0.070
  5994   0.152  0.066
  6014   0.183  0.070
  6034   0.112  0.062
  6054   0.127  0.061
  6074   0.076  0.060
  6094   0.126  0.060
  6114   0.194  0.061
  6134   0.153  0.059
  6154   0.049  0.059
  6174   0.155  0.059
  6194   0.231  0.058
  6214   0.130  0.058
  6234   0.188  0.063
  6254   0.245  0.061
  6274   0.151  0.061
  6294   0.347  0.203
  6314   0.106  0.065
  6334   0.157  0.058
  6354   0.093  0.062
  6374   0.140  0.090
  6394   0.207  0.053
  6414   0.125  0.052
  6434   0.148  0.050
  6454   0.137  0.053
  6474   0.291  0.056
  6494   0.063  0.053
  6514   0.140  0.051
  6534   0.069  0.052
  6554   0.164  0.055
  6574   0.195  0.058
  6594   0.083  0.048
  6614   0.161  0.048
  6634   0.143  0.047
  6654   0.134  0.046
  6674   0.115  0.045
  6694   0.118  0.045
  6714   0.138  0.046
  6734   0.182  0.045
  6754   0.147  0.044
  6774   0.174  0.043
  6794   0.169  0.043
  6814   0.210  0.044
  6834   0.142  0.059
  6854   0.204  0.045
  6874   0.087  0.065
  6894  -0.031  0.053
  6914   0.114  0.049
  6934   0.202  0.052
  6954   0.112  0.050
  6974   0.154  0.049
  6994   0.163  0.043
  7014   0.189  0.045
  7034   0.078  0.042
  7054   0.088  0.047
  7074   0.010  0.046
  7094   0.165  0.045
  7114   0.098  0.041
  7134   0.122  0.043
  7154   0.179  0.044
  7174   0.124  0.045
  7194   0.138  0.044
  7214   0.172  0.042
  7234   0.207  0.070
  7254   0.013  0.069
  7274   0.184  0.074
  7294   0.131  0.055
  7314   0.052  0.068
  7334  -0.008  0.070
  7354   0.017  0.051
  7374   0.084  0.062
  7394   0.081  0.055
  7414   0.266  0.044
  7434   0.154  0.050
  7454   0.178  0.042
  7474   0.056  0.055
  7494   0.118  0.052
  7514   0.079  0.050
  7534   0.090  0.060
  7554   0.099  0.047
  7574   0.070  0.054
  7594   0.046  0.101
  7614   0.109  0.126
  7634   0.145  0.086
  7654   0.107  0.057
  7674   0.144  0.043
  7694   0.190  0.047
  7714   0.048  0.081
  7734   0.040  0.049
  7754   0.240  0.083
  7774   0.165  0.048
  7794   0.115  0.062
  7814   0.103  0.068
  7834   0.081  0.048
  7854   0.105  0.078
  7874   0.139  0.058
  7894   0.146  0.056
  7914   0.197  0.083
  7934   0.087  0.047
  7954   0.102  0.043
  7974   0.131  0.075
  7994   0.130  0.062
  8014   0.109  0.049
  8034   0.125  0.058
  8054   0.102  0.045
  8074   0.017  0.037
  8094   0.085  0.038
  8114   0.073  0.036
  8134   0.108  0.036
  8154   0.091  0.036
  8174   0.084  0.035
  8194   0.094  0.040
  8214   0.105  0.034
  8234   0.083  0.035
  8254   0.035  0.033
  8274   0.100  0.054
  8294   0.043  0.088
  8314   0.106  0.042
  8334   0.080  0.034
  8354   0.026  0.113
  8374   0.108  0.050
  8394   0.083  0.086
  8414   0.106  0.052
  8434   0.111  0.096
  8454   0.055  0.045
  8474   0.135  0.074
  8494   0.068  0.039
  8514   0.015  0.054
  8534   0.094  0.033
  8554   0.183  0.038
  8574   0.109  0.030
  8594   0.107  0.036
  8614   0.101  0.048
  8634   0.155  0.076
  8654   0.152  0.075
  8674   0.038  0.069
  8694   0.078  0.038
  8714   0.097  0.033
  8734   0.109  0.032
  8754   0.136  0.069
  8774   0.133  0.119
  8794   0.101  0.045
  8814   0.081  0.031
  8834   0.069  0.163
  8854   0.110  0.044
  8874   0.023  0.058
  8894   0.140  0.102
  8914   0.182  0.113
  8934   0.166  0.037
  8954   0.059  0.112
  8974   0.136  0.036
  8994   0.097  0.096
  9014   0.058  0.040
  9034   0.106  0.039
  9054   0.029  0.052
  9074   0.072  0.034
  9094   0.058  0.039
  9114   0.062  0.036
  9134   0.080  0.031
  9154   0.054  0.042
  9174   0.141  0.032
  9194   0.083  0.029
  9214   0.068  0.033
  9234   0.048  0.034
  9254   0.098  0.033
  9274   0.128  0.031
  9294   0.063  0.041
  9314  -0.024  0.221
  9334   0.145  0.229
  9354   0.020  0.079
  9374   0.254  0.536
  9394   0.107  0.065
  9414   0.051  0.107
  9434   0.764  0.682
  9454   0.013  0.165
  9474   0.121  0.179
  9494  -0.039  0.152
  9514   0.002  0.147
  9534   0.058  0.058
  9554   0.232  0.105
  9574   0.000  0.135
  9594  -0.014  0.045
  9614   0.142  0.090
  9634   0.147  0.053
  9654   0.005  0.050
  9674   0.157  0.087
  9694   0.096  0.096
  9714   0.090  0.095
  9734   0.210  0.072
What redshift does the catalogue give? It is 0.129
